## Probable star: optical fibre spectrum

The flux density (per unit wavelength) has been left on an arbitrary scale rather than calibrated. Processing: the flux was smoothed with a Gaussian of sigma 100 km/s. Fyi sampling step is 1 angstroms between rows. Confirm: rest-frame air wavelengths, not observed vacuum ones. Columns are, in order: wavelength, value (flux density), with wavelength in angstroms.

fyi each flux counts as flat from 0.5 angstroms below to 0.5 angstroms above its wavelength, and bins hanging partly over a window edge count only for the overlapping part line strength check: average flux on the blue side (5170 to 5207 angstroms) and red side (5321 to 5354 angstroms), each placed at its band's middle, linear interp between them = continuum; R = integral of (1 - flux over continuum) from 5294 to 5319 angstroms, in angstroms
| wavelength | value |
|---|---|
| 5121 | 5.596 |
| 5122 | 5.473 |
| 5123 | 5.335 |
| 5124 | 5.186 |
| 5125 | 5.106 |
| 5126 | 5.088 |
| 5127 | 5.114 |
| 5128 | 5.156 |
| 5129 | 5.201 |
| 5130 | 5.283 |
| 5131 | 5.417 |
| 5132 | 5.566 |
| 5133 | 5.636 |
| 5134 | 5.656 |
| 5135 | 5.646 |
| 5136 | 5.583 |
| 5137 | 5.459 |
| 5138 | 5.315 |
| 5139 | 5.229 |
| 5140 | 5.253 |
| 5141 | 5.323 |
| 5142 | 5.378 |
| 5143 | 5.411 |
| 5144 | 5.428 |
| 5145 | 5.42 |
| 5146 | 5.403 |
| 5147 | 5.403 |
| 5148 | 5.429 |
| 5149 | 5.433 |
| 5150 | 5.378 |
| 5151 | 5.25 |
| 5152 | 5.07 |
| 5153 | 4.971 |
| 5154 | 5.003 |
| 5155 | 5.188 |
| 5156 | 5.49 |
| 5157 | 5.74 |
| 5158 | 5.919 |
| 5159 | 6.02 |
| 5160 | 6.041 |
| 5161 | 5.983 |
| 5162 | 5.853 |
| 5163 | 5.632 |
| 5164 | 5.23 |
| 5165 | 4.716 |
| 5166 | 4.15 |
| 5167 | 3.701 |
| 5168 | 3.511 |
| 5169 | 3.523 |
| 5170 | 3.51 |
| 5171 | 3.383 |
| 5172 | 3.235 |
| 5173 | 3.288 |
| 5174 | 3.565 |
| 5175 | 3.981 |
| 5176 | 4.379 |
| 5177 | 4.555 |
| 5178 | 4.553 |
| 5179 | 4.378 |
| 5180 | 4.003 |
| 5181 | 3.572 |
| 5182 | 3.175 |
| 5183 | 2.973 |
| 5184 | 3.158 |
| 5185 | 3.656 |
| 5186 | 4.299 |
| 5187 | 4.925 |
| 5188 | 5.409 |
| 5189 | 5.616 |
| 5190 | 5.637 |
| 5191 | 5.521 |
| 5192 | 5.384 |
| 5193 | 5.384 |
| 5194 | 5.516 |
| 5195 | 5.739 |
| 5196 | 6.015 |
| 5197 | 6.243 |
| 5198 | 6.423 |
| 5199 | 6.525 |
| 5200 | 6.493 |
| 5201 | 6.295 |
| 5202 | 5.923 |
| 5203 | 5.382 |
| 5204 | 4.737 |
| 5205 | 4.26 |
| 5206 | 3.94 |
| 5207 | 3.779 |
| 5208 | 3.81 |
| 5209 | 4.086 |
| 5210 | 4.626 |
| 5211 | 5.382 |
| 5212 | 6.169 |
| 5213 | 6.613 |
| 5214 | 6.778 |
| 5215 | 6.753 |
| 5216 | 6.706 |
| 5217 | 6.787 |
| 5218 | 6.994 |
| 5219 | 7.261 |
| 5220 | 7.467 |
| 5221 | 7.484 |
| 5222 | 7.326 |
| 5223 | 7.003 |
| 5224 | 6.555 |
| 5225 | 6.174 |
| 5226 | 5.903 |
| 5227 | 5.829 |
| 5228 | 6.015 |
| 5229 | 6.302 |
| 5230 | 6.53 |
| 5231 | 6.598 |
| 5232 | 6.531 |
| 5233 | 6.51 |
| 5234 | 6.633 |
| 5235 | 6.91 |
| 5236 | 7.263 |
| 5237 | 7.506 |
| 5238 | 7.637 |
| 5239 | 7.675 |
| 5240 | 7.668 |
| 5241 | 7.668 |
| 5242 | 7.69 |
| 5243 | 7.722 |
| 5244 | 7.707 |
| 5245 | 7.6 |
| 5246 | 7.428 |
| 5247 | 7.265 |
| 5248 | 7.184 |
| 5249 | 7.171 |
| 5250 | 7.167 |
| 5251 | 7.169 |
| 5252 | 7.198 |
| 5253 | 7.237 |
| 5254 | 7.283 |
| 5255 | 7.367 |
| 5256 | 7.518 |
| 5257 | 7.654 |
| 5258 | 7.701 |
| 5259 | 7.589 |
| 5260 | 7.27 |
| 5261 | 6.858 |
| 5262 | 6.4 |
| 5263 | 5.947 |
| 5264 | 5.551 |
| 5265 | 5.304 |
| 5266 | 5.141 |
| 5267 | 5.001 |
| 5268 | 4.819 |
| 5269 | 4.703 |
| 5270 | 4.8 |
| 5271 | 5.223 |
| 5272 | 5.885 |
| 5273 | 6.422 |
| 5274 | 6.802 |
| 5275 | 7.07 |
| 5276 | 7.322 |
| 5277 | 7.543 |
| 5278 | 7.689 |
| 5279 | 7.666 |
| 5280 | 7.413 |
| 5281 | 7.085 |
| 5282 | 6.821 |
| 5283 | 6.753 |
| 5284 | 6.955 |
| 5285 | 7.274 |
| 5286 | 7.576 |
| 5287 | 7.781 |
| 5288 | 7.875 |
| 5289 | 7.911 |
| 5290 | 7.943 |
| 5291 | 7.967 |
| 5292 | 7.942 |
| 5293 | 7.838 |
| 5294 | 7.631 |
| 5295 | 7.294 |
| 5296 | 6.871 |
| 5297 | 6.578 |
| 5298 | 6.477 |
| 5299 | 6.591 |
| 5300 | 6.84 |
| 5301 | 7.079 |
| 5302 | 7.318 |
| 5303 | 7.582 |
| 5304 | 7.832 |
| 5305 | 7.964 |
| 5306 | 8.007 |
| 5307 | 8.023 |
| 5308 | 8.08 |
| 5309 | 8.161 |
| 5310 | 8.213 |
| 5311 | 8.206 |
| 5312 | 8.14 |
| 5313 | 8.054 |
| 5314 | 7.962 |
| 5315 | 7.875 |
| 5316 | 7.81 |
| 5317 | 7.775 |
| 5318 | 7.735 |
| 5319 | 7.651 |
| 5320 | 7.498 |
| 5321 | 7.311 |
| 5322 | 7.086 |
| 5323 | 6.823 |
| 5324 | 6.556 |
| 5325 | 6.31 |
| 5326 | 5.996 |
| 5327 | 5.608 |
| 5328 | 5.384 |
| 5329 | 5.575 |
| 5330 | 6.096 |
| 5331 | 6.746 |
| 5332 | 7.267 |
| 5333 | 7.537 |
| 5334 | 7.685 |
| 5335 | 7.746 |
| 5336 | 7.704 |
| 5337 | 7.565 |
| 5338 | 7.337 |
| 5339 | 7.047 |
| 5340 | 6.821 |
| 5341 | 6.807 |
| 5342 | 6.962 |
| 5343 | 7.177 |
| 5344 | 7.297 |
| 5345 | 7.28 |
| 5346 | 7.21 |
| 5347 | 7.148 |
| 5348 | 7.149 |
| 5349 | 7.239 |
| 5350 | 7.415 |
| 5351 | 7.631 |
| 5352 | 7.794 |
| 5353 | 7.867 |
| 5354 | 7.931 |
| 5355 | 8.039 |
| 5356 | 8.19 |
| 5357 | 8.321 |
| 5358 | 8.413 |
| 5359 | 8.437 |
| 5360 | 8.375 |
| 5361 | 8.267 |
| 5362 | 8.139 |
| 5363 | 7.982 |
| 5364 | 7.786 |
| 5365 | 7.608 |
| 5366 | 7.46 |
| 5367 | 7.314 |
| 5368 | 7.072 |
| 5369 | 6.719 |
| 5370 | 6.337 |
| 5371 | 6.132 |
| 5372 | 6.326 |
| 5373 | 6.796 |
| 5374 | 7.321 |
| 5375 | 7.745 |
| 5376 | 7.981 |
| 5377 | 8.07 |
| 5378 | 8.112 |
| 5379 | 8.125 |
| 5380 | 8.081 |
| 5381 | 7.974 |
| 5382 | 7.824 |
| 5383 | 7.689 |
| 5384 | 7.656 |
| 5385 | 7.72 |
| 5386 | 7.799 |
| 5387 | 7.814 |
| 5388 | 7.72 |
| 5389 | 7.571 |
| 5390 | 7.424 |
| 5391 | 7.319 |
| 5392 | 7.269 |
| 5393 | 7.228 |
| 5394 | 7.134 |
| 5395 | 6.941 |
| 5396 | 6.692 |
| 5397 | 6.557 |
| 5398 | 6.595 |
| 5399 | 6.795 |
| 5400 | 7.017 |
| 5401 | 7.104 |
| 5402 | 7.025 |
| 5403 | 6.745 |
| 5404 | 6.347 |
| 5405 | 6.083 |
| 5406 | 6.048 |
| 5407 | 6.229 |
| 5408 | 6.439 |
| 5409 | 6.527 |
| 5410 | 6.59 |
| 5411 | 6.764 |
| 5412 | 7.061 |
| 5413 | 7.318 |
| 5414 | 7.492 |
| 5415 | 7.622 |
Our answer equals -4.05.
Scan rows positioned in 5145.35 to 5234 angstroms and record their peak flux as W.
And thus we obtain 7.484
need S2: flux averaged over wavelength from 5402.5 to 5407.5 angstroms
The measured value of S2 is 6.29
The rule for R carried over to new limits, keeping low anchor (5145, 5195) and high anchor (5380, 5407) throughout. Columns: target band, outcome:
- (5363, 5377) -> -0.58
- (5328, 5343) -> -1.11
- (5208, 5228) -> -4.12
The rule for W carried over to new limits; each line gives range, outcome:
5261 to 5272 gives 6.858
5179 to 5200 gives 6.525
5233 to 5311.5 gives 8.213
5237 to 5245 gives 7.722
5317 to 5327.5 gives 7.775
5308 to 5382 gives 8.437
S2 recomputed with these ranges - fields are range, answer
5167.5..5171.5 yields 3.48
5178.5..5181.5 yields 3.98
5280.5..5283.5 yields 6.89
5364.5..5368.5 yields 7.36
